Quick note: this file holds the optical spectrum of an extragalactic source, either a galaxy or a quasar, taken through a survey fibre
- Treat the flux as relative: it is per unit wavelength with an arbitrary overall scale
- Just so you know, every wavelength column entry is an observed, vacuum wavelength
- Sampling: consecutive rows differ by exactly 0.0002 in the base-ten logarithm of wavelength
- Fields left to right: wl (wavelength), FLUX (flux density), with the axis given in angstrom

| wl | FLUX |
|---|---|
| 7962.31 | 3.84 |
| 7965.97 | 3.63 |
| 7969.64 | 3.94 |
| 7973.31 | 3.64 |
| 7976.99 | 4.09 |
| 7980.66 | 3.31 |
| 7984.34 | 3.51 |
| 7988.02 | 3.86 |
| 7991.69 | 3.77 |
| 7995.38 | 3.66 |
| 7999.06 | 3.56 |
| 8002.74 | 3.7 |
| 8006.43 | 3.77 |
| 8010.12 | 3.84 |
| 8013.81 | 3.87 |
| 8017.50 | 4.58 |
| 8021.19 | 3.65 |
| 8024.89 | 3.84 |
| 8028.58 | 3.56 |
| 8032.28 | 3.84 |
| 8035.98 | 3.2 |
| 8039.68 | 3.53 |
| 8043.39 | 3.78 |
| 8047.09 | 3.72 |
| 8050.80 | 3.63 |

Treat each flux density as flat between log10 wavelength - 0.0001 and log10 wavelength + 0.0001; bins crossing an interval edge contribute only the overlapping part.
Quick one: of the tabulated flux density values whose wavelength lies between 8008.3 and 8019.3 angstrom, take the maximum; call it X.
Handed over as 4.58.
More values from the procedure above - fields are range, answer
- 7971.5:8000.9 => 4.09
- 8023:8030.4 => 3.84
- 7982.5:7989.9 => 3.86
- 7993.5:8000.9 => 3.66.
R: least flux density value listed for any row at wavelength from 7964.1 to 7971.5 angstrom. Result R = 3.63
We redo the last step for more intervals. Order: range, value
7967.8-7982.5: 3.31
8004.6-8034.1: 3.56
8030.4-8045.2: 3.2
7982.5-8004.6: 3.51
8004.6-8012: 3.77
